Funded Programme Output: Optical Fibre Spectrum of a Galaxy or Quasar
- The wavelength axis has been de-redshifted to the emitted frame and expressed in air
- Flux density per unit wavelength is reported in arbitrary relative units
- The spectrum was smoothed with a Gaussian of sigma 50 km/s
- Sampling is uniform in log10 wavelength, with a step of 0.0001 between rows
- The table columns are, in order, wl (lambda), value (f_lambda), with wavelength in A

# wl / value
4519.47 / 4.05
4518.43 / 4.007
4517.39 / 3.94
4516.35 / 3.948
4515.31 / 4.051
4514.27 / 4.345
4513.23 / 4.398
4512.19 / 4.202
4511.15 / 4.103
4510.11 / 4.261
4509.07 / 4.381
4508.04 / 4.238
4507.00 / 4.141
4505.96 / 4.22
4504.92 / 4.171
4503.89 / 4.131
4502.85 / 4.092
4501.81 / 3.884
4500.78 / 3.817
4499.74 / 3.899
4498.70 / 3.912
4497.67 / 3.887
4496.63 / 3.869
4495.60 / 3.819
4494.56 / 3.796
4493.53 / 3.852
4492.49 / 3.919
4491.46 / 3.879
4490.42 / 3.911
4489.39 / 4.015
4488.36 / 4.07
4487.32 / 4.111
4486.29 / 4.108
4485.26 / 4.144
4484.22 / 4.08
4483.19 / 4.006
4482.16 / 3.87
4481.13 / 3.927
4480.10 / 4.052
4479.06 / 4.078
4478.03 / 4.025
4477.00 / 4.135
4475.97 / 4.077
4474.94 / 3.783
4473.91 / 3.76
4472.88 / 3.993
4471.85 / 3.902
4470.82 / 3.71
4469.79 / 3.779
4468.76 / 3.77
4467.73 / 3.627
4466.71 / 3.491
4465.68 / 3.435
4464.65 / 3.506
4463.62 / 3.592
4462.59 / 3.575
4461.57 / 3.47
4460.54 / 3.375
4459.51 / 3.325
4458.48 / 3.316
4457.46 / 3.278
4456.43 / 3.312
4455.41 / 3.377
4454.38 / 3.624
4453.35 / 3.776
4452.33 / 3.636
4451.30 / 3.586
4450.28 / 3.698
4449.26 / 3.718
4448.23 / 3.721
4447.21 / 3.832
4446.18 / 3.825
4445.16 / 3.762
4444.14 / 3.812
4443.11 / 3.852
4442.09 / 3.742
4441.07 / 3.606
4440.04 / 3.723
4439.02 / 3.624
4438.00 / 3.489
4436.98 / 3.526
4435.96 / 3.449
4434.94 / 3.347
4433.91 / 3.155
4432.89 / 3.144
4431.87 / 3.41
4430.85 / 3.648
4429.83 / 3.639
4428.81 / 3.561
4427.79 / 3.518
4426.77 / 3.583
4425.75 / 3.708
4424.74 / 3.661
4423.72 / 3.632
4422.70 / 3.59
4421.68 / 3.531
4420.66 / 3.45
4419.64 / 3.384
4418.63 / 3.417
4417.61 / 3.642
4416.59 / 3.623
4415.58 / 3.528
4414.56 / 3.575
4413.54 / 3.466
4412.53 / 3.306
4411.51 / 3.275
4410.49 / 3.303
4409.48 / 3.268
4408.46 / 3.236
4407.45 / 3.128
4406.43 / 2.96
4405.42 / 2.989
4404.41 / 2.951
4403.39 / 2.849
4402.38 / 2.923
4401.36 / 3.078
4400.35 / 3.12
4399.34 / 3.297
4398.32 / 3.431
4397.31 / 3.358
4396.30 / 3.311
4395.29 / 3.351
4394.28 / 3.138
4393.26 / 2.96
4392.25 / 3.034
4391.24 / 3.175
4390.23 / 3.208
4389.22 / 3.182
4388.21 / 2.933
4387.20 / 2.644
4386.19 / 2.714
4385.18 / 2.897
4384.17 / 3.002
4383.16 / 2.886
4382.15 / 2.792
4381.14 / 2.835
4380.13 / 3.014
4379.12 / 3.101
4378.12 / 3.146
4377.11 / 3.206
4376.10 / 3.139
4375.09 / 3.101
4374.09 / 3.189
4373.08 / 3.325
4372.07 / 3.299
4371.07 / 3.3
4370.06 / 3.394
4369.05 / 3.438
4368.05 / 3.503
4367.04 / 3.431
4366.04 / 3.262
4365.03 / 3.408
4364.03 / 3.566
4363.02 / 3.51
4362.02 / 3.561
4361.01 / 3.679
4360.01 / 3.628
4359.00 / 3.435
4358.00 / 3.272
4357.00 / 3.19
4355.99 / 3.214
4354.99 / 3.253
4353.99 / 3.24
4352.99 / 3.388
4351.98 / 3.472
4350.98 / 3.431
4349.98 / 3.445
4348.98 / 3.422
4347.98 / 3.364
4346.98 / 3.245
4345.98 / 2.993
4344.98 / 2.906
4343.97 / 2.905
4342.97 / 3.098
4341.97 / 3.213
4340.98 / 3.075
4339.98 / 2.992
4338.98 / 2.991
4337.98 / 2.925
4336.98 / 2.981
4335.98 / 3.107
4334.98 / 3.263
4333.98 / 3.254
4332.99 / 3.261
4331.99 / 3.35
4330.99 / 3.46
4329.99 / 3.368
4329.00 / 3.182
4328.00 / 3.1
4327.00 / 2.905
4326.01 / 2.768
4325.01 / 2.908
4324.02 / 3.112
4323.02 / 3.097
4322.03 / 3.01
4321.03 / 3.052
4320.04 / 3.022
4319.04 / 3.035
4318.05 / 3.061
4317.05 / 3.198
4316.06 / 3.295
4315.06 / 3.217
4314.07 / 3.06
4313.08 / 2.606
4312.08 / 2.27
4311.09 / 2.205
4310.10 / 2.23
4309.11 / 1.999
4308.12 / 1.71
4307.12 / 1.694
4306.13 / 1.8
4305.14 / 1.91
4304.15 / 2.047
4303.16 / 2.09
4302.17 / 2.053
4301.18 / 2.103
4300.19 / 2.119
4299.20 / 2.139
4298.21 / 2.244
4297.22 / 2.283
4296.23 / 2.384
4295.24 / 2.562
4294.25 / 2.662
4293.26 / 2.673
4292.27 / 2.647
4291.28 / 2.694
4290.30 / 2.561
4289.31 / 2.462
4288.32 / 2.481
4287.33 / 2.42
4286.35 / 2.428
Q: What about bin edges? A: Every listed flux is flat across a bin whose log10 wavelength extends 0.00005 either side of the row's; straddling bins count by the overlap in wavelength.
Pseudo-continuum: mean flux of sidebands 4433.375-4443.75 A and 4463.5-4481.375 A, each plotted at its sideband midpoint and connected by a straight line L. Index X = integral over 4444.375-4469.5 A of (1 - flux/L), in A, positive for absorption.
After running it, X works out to 0.82 A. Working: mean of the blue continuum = 3.55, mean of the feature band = 3.57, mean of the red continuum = 3.82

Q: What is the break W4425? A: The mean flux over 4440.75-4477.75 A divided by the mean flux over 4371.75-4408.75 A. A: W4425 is 1.19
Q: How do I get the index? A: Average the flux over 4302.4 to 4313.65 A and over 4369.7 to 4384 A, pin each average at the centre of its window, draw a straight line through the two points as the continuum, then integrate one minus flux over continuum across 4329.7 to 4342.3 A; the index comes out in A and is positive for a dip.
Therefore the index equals -3.5 A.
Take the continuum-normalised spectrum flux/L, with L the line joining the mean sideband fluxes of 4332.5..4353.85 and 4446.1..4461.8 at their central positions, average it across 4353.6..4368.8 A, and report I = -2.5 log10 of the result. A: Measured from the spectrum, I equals -0.06 mag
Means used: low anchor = 3.18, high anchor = 3.55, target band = 3.41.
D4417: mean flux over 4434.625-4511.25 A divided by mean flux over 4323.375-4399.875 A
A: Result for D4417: 1.19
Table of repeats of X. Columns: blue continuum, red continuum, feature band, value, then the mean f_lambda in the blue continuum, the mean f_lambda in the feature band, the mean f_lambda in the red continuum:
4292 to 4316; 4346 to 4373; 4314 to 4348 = -3.52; 2.29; 3.1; 3.39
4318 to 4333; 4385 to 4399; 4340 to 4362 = -1.26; 3.1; 3.28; 3.1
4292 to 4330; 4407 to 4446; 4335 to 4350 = -1.45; 2.58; 3.1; 3.51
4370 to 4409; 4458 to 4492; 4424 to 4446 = -0.62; 3.09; 3.58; 3.82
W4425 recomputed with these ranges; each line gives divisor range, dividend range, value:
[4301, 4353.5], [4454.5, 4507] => 1.33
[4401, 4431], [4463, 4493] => 1.15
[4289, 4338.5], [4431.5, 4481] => 1.36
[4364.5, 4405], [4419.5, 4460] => 1.14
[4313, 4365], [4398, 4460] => 1.08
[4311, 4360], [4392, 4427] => 1.06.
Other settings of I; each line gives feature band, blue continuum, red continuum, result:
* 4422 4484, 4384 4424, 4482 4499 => -0.01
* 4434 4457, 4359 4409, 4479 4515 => 0.01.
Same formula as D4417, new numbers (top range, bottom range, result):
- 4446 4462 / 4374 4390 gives 1.19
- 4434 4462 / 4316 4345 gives 1.16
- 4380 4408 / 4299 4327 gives 1.20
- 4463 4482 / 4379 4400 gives 1.25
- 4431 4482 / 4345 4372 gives 1.08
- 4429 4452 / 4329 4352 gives 1.13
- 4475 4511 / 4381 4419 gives 1.27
